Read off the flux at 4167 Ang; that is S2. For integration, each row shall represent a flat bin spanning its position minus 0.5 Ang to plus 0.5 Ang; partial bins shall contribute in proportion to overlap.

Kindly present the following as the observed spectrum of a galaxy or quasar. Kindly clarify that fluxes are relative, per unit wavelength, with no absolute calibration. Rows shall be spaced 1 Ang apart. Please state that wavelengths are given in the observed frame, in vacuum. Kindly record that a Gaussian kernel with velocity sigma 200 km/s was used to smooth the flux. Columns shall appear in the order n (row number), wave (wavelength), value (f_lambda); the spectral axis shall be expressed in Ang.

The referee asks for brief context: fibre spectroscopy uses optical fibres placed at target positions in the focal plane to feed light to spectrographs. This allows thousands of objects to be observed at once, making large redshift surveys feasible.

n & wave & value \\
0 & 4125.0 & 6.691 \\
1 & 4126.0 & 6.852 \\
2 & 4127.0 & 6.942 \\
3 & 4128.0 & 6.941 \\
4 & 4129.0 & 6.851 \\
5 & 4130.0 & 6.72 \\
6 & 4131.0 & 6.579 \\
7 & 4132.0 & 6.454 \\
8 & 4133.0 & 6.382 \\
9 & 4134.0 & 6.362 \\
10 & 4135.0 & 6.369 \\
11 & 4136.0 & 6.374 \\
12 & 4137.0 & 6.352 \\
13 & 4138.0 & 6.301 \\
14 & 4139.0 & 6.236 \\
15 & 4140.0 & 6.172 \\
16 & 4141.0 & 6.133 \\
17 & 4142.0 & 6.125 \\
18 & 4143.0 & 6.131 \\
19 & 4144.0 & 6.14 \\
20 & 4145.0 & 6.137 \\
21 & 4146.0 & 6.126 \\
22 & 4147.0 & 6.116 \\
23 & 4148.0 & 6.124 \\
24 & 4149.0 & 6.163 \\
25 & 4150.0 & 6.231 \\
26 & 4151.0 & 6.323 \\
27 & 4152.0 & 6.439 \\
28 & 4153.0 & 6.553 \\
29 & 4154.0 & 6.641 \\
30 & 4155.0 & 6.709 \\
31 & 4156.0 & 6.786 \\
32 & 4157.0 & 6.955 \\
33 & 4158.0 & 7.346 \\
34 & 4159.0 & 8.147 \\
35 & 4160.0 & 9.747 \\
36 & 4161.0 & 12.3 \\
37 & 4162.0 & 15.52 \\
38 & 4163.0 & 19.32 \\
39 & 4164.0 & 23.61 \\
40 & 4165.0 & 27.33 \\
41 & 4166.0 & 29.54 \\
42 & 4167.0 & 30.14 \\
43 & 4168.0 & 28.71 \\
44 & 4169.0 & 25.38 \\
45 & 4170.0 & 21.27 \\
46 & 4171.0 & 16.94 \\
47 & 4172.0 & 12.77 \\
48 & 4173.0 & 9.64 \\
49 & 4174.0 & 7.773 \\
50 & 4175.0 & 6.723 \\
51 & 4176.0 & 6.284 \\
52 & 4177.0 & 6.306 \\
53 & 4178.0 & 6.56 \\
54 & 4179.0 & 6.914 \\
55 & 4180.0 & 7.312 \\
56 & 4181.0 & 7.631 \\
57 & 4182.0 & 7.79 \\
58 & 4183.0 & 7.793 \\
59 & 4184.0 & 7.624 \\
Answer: 30.14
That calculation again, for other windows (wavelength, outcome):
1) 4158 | 7.346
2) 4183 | 7.793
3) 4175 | 6.723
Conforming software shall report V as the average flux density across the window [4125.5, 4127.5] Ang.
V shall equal 6.9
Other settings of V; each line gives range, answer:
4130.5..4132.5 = 6.52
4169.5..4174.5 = 13.7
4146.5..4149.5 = 6.13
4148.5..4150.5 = 6.2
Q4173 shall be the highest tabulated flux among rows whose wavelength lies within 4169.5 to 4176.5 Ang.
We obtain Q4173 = 21.27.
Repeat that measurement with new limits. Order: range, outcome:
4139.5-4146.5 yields 6.172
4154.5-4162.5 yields 15.52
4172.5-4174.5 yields 9.64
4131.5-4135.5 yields 6.454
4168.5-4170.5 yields 25.38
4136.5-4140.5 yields 6.352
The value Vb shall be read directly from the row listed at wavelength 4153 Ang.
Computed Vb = 6.553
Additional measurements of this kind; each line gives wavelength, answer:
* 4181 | 7.631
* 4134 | 6.362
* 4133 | 6.382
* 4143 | 6.131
